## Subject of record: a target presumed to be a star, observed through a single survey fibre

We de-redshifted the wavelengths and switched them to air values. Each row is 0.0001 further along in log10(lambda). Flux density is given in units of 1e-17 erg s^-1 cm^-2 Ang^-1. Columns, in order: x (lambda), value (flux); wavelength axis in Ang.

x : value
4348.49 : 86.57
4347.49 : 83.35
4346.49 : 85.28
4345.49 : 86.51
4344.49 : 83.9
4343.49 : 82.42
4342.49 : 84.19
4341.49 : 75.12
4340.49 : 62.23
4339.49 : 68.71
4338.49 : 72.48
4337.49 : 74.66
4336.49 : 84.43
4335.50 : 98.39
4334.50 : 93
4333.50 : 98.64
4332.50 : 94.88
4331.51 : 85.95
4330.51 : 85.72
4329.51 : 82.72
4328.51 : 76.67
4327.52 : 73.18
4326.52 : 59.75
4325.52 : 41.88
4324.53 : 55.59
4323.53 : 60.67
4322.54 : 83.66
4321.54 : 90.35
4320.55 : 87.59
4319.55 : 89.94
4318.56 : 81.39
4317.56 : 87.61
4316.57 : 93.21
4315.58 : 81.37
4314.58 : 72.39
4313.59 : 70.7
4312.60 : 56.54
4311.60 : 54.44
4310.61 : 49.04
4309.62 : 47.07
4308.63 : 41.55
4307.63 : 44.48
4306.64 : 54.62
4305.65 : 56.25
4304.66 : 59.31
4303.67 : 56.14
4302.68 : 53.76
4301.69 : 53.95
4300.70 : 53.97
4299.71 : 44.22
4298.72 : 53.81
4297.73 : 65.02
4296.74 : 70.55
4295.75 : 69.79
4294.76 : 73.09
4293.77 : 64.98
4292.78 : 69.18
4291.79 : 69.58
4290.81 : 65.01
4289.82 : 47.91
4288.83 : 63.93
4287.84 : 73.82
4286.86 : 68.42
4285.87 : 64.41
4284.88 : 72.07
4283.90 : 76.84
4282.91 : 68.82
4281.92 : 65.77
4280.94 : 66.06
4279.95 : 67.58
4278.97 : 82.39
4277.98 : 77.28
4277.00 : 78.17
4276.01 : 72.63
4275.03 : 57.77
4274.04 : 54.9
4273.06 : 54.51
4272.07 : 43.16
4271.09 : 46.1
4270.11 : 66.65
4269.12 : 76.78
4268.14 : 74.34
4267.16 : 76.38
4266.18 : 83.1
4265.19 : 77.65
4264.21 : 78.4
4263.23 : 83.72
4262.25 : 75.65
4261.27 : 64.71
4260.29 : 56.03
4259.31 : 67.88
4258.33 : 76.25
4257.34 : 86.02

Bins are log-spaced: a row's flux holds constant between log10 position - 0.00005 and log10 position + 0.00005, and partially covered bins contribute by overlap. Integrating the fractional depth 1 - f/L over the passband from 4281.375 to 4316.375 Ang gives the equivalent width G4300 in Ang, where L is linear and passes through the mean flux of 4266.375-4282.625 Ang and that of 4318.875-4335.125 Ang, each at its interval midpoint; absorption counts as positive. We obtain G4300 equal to 5.0 Ang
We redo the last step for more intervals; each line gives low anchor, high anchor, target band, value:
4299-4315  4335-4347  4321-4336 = -1.7 Ang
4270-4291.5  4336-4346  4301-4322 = 1.8 Ang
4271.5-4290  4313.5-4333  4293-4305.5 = 2.0 Ang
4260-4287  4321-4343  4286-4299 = 1.1 Ang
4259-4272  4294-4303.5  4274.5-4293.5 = -1.2 Ang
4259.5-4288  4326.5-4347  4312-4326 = 0.6 Ang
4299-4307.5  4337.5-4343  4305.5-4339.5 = -4.9 Ang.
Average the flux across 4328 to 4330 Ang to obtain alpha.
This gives 79.8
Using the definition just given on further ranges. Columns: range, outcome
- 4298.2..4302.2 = 51.6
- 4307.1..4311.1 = 45.6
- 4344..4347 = 85.3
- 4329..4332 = 84.5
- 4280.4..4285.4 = 69.8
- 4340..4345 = 77.6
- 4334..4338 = 87.6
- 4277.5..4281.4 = 73.3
